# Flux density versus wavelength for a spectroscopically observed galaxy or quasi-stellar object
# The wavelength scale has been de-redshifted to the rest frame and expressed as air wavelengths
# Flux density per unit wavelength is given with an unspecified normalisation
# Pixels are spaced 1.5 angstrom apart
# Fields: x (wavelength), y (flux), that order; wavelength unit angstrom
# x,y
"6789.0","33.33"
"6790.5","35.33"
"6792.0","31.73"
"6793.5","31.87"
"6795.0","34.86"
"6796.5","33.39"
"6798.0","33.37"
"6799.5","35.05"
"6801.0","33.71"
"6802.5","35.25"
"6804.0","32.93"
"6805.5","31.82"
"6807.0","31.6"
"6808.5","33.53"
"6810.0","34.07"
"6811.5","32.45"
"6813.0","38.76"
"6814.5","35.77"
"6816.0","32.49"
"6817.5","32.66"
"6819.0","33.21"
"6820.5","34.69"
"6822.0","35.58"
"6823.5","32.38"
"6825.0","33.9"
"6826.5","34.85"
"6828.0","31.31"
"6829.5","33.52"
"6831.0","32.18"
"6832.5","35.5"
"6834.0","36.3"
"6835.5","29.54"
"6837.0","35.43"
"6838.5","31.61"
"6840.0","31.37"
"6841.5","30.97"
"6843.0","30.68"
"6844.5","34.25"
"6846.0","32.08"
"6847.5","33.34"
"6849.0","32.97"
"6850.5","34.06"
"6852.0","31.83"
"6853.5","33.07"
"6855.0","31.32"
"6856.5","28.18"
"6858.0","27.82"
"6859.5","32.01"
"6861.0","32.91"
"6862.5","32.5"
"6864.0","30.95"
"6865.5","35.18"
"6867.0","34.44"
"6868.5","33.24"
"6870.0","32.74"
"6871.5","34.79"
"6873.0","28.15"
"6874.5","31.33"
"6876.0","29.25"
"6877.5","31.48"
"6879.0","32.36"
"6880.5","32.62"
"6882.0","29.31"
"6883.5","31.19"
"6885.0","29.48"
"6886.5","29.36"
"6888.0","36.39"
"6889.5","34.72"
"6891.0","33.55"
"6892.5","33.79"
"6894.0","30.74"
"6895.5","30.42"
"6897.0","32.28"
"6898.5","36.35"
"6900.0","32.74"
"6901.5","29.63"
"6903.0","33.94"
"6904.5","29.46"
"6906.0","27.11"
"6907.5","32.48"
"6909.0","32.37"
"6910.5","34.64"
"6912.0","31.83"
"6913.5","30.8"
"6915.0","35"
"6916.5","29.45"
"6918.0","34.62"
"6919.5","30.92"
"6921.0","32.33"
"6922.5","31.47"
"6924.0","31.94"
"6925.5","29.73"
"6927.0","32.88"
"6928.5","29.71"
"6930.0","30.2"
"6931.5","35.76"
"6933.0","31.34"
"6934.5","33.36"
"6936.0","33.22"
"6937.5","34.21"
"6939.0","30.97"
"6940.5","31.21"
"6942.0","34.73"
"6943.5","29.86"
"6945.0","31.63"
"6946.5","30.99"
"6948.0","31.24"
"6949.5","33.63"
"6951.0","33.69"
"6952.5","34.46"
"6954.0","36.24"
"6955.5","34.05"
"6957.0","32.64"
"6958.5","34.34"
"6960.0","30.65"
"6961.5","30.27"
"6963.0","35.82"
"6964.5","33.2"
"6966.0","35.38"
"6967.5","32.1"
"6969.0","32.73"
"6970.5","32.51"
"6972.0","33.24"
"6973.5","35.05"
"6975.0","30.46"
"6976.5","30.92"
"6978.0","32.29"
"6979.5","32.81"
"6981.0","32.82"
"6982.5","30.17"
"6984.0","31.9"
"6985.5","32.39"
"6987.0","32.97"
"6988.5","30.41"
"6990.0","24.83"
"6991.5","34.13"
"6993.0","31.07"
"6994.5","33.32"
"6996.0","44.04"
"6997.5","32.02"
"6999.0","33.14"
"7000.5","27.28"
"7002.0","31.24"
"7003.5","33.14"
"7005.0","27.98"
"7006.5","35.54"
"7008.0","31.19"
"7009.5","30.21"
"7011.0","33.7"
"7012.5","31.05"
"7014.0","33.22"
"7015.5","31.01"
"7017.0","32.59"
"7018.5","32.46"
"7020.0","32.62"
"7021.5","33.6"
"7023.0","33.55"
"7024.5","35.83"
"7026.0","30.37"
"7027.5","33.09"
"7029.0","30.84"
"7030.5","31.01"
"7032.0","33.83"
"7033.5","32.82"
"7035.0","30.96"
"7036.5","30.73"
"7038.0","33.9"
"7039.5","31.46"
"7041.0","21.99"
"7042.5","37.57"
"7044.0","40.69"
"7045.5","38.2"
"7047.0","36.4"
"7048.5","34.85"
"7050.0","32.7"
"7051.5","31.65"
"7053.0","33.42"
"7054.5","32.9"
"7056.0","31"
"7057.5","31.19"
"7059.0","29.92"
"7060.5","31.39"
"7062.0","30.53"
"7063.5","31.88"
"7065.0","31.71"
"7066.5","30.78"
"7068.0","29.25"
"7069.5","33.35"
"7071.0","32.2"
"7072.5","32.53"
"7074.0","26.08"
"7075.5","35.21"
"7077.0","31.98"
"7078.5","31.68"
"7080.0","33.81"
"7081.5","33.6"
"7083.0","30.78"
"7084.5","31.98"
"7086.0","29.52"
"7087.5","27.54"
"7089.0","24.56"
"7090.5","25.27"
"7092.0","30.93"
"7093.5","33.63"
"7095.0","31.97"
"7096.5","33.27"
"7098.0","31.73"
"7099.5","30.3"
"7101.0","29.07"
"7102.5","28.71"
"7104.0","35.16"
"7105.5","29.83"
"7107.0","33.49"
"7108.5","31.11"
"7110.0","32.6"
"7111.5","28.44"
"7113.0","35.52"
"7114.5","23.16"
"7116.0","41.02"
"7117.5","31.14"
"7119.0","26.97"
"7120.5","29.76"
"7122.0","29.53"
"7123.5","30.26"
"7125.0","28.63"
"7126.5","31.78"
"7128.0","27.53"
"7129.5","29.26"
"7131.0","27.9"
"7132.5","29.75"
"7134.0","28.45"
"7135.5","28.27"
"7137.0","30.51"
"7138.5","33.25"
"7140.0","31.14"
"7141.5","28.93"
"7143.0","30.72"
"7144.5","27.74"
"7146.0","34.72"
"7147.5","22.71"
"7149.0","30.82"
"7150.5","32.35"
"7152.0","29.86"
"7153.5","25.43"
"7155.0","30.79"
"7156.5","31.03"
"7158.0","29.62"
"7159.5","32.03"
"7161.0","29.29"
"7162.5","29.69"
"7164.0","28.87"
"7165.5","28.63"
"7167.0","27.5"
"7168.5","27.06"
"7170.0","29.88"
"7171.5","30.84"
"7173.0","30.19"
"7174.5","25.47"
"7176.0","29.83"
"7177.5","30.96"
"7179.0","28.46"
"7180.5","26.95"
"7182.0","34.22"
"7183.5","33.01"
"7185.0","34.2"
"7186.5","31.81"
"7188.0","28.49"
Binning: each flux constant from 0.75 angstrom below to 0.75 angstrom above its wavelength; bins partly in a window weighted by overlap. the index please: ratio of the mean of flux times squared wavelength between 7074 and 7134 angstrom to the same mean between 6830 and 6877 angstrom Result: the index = 1.02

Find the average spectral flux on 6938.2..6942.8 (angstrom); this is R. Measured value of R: 32.3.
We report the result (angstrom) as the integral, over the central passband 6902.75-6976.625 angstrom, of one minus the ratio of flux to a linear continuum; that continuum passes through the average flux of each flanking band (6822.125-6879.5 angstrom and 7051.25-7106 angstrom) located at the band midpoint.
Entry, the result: -1.2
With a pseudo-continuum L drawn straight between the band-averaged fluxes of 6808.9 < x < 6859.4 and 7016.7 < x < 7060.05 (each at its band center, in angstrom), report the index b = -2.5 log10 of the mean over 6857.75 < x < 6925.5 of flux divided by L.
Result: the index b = 0.03 mag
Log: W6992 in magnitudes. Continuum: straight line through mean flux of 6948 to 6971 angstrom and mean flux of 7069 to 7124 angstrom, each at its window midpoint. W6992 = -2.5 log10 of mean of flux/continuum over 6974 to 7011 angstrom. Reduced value 0.03 mag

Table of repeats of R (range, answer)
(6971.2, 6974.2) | 34.1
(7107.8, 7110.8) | 31.8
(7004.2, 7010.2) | 31.3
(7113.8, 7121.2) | 30.5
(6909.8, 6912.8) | 33.2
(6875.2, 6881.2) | 31.4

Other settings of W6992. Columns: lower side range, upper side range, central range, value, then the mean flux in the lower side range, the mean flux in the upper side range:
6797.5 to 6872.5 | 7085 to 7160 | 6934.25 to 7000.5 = -0.03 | 33.1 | 30.2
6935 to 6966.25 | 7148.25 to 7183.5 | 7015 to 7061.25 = -0.04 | 32.9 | 29.6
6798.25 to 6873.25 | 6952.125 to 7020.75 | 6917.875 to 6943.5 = 0.02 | 33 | 32.5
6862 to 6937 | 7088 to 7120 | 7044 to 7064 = -0.07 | 32.1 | 30.8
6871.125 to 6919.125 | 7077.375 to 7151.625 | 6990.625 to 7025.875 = -0.05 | 31.9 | 30.4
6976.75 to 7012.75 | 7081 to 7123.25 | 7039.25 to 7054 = -0.08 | 32.1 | 30.7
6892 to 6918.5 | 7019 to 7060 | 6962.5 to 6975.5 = -0.03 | 32.1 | 32.8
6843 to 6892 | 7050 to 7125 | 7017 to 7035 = -0.04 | 32.1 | 31.1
